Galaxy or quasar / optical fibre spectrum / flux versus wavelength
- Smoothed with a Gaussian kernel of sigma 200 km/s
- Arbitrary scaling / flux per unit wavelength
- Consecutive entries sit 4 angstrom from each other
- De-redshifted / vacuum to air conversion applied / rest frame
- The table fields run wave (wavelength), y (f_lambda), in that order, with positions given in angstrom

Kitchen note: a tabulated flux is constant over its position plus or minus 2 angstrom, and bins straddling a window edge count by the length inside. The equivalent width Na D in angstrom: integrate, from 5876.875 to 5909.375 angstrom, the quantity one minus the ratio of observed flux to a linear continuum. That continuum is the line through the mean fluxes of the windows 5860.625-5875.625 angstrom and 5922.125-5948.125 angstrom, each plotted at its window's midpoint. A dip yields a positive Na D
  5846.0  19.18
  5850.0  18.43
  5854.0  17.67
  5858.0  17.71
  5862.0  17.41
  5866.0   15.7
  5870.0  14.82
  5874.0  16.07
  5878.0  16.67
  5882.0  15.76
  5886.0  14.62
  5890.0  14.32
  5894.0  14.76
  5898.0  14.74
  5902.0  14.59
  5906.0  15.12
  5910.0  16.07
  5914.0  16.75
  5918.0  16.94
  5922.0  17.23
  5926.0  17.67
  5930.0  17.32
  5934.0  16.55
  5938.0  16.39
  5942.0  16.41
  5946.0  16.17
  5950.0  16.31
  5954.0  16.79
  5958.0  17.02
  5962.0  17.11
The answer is 2.36 angstrom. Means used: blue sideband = 15.9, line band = 15.1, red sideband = 16.8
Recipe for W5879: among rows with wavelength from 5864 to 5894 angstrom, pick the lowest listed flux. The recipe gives 14.32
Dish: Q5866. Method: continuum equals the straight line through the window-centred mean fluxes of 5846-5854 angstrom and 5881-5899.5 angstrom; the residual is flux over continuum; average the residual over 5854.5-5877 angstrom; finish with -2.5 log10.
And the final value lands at 0.04 mag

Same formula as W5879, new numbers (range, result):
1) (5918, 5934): 16.55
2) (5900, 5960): 14.59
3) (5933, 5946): 16.17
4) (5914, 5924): 16.75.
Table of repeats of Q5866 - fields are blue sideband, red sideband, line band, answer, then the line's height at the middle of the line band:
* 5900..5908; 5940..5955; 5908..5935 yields -0.10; 15.5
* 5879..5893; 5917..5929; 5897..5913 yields 0.07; 16.2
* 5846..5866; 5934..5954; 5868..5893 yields 0.13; 17.4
